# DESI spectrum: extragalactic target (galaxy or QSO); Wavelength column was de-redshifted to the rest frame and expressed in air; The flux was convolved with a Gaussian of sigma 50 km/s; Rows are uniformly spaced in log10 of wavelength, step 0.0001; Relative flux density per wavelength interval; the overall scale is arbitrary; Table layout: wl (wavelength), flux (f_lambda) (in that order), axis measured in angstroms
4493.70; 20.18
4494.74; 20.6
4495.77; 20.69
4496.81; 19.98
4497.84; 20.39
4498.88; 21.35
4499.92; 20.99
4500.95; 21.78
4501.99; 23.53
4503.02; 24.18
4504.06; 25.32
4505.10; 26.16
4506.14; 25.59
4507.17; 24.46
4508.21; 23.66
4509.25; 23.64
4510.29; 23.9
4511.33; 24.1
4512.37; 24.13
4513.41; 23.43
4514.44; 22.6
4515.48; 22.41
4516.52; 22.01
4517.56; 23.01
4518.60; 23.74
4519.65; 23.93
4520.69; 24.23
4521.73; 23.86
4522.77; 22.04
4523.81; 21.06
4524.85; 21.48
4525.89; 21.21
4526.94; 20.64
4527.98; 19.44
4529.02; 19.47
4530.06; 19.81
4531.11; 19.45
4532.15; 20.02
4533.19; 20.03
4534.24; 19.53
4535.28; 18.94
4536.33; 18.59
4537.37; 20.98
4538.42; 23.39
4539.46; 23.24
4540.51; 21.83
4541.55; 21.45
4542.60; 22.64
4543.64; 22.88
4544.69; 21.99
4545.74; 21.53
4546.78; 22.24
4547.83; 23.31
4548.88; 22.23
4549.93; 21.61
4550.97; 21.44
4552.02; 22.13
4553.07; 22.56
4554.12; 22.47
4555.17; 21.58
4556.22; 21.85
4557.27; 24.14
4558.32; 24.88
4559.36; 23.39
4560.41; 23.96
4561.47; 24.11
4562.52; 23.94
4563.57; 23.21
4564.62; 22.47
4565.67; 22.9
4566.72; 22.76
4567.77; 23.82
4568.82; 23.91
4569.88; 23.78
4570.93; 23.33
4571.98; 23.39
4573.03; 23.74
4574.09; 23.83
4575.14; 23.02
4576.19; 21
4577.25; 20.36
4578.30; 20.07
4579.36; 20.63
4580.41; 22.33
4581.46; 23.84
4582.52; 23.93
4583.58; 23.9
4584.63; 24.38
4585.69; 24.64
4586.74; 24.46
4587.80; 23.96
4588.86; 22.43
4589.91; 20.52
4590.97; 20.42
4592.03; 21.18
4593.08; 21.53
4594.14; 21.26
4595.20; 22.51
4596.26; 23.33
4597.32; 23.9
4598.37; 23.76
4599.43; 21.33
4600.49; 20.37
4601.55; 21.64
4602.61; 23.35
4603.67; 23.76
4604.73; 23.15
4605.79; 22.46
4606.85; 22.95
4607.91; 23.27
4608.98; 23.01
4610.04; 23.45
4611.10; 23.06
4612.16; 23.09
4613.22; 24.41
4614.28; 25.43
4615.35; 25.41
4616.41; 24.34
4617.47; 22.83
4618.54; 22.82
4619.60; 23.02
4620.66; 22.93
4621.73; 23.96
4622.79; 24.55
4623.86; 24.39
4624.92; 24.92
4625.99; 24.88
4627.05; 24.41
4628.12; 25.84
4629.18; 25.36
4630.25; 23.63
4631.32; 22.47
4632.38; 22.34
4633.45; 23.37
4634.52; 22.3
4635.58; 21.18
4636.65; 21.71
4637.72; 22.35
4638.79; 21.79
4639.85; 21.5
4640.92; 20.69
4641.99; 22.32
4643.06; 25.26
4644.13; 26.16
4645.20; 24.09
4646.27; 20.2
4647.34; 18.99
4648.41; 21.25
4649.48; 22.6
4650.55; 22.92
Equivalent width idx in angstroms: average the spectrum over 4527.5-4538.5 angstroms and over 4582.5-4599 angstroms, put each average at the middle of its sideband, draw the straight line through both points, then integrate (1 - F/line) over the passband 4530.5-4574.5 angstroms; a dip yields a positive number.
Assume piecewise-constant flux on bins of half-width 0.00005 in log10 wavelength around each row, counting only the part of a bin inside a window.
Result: -3.2 angstroms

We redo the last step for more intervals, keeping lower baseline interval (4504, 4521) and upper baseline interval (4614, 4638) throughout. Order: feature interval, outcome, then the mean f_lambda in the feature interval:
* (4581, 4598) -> 0.6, 22.9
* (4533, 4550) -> 1.6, 21.6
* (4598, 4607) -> 0.5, 22.5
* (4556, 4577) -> 0.4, 23.4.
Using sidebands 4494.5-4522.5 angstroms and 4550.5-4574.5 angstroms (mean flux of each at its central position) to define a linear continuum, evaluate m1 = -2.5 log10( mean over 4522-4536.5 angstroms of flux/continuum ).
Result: 0.15 mag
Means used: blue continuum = 23.1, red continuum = 23.2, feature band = 20.2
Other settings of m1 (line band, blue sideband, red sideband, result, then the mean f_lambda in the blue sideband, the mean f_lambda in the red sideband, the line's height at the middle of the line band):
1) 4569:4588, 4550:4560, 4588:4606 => -0.03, 22.7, 22.2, 22.4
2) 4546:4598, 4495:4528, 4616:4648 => 0.01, 22.8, 23.1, 23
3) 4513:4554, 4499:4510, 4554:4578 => 0.09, 23.8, 23.1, 23.5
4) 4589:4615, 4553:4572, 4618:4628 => 0.05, 23.3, 24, 23.8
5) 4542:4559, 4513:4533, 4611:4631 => 0.00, 21.8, 24.2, 22.4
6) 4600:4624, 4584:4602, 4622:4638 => -0.01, 22.5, 23.6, 23.1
